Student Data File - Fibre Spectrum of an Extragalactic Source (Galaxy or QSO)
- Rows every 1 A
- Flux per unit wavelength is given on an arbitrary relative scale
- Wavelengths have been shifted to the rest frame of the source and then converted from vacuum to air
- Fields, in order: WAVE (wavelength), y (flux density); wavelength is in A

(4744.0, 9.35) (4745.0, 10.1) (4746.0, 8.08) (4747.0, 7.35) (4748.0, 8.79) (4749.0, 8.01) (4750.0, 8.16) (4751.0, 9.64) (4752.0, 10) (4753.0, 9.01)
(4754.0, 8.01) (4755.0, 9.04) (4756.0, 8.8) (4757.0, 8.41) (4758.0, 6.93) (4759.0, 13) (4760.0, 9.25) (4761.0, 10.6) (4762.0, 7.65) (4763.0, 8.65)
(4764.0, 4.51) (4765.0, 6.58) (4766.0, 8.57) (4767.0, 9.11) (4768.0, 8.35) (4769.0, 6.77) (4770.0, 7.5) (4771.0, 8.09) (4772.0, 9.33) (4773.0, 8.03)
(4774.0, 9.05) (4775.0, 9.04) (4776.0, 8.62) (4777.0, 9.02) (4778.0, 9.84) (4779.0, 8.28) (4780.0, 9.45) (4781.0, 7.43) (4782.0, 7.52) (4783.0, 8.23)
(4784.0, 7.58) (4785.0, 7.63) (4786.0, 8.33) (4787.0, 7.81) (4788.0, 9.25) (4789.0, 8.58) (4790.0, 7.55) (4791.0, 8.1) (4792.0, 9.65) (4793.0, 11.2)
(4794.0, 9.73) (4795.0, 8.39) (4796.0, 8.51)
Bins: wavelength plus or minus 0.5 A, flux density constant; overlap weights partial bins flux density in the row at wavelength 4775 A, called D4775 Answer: 9.04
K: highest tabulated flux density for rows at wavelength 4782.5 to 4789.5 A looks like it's 9.25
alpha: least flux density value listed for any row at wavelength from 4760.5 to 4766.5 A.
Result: 4.51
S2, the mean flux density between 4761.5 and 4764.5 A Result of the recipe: 6.94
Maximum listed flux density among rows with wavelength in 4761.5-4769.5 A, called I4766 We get 9.11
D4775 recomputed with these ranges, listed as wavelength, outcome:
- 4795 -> 8.39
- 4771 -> 8.09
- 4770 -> 7.5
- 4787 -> 7.81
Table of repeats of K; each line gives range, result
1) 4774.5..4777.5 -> 9.04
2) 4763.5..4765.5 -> 6.58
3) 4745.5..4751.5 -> 9.64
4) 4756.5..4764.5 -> 13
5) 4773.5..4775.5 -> 9.05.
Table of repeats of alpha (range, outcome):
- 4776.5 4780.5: 8.28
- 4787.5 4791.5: 7.55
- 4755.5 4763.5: 6.93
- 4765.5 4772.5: 6.77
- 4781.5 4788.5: 7.52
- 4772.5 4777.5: 8.03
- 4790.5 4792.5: 8.1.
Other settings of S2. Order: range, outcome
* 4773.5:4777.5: 8.93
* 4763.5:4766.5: 6.55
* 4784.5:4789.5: 8.32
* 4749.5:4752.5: 9.27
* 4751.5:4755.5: 9.01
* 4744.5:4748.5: 8.58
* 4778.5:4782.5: 8.17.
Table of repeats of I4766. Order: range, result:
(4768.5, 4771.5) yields 8.09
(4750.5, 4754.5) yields 10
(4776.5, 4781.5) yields 9.84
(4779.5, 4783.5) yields 9.45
